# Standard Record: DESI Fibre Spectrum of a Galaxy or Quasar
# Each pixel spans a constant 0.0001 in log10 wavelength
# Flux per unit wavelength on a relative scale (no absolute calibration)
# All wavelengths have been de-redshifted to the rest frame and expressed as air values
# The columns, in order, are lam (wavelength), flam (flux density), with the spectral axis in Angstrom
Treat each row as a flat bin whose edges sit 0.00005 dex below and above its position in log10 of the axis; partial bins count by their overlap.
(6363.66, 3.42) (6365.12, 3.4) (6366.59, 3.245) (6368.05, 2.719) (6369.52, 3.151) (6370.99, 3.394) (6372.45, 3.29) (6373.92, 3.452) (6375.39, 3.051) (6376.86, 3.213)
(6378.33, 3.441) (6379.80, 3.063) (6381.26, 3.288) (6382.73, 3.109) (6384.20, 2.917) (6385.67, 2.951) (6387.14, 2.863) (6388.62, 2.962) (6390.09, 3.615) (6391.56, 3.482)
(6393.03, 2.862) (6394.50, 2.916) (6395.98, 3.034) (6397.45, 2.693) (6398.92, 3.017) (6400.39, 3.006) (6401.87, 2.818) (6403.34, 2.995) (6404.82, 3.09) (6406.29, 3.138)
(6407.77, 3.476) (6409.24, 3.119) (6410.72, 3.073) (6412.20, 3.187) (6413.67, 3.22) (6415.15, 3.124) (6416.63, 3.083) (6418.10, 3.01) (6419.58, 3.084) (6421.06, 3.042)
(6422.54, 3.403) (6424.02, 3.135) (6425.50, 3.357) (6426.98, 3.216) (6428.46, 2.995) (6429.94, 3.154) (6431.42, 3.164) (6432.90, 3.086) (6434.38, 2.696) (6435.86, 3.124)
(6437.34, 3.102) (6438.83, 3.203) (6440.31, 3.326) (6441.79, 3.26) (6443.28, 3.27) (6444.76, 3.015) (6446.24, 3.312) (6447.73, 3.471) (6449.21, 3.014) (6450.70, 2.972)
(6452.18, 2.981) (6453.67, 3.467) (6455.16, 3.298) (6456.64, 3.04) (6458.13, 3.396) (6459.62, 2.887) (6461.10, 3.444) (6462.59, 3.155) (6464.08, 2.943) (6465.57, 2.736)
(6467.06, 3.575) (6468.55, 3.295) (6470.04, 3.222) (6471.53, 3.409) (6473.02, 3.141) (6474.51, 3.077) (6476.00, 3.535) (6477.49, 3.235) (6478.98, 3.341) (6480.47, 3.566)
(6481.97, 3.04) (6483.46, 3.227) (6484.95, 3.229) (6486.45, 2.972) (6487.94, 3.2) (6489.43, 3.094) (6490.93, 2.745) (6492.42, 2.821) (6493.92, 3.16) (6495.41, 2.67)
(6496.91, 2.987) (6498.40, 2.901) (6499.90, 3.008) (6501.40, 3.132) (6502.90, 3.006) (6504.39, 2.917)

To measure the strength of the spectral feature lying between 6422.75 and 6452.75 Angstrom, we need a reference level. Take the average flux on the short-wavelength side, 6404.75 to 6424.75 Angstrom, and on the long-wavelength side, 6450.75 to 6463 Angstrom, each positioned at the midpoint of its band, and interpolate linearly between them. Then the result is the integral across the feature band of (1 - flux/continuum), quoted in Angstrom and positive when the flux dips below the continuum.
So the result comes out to 0.3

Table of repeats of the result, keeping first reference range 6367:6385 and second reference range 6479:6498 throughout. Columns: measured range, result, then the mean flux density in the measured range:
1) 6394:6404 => 0.7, 2.93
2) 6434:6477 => -1.3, 3.19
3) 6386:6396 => 0.2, 3.1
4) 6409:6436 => 0.1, 3.12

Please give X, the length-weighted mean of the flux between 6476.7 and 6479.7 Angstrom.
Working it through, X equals 3.29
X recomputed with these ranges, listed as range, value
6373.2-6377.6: 3.23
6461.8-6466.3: 2.95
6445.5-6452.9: 3.15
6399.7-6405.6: 2.98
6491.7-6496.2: 2.88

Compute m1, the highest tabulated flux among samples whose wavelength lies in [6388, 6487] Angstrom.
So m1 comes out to 3.615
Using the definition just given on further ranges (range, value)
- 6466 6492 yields 3.575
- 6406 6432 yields 3.476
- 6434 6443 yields 3.326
